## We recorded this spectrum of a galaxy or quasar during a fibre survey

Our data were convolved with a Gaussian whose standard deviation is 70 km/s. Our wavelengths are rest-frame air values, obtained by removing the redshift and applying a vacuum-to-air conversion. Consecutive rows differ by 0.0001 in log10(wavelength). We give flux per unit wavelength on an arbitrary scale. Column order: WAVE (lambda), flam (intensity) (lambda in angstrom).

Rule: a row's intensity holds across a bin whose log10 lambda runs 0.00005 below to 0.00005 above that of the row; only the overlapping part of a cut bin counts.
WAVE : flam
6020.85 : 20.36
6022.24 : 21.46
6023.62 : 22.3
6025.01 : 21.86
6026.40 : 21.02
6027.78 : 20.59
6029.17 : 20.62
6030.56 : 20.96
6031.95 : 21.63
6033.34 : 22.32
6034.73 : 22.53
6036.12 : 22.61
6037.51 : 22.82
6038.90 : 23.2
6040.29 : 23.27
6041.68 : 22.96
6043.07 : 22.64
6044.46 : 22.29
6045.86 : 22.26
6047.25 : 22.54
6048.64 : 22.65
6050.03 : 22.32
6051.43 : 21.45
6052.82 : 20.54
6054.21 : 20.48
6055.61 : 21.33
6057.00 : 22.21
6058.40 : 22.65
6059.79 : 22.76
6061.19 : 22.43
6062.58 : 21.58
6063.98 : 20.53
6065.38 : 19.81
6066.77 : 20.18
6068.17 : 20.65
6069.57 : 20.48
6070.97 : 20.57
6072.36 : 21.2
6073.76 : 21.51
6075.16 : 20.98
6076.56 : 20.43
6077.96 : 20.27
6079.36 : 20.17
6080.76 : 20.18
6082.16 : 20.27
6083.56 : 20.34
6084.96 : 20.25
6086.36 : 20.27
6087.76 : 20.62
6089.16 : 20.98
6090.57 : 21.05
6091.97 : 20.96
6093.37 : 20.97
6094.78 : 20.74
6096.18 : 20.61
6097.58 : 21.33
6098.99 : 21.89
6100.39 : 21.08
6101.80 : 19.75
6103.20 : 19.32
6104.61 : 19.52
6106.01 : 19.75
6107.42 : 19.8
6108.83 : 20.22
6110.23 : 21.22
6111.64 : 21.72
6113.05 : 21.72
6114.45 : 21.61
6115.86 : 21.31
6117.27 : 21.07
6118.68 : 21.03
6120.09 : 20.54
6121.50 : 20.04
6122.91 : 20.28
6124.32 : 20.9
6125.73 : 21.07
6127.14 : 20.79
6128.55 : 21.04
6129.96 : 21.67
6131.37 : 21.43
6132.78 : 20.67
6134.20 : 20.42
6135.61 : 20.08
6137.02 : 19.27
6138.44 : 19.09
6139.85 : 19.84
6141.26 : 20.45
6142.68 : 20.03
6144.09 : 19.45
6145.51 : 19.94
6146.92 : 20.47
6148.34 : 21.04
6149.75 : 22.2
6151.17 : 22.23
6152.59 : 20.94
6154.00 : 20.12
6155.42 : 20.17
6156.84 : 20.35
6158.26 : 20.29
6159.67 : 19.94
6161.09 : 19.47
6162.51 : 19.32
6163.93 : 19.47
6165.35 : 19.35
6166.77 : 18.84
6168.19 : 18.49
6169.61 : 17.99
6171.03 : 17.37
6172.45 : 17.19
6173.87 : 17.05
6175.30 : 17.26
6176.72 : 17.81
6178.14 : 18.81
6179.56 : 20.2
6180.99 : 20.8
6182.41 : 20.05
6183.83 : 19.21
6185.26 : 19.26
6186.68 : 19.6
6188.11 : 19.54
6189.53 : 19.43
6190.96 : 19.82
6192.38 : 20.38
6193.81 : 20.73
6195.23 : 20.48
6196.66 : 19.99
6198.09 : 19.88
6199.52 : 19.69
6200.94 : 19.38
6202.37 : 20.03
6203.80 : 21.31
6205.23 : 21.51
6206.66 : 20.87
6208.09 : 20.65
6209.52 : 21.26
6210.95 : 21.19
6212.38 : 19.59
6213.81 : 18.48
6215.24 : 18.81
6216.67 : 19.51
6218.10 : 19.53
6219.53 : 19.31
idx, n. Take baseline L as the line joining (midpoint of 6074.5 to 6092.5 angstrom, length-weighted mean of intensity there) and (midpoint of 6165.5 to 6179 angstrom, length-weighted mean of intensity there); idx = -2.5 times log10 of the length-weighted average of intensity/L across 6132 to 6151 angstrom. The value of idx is -0.08 mag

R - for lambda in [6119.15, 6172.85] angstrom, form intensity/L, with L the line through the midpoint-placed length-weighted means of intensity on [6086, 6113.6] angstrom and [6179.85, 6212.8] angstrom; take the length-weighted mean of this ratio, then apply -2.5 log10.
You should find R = 0.020 mag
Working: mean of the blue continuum 20.7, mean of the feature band 20.1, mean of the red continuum 20.2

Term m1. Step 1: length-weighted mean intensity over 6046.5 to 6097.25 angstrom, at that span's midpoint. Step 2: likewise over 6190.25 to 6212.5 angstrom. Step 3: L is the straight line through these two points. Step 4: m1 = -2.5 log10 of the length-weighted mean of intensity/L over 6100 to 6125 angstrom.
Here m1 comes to 0.013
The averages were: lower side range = 21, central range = 20.6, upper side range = 20.4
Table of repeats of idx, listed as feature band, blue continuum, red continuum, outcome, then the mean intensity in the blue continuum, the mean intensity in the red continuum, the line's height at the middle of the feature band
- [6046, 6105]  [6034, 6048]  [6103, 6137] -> 0.044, 22.7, 20.7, 21.8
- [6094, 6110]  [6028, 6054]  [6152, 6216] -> 0.035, 22.1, 19.6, 21.1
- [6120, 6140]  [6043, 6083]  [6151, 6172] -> -0.022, 21.3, 19.5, 20.1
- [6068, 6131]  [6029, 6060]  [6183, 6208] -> 0.034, 22.1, 20.1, 21.4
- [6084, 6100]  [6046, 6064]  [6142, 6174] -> 0.011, 21.9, 19.7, 21.1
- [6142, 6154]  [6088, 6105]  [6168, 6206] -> -0.043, 20.7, 19.4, 20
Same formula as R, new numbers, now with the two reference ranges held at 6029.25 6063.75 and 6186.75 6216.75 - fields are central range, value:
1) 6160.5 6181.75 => 0.11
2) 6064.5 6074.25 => 0.06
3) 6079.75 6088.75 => 0.07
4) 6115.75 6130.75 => 0.01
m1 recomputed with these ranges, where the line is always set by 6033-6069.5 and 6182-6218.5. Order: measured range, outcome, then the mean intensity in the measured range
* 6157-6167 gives 0.049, 19.6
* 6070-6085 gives 0.052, 20.6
